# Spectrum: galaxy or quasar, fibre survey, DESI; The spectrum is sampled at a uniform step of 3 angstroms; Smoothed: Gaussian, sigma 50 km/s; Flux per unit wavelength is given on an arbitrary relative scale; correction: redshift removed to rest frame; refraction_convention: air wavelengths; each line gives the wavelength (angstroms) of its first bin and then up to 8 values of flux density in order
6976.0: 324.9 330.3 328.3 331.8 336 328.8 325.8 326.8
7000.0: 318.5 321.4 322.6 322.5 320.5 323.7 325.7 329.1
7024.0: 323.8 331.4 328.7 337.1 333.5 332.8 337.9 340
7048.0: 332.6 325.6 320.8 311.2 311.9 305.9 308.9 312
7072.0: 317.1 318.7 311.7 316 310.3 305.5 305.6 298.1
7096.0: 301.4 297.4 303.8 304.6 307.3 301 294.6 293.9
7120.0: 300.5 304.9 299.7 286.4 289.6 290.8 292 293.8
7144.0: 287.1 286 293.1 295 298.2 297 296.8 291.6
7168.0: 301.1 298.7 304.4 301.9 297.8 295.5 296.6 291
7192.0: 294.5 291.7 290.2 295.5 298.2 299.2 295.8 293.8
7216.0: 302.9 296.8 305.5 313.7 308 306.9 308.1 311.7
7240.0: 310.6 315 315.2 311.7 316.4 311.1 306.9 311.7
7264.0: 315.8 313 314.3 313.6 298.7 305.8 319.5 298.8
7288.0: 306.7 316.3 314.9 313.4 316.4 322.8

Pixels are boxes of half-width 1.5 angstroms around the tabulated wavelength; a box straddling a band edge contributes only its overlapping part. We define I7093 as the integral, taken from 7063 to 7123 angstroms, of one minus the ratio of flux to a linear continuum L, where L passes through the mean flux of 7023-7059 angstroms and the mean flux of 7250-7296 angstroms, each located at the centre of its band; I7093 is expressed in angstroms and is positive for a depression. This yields 3.6 angstroms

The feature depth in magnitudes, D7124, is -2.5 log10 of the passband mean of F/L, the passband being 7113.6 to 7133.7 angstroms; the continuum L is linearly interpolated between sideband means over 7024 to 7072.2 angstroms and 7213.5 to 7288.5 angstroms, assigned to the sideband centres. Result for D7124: 0.082 mag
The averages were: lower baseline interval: 324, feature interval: 296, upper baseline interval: 309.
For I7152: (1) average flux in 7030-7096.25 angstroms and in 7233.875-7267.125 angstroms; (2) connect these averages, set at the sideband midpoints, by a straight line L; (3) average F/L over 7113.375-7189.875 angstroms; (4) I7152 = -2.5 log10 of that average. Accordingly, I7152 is 0.072 mag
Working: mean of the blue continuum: 318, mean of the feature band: 295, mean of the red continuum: 312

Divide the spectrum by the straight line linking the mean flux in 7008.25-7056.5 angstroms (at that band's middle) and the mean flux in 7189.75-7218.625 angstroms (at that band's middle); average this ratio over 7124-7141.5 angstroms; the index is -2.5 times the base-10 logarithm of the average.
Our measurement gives 0.06 mag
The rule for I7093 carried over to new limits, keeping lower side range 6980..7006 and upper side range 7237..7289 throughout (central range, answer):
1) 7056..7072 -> 0.6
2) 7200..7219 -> 1.0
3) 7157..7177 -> 1.1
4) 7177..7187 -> 0.6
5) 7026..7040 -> -0.4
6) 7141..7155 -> 1.2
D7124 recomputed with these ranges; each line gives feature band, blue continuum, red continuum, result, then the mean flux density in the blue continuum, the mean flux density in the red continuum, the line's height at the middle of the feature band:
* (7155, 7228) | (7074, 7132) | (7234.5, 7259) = 0.038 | 303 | 312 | 309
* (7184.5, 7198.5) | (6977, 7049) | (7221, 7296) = 0.081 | 329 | 311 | 316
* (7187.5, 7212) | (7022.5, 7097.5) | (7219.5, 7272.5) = 0.067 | 319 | 311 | 313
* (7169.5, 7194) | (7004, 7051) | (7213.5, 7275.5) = 0.064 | 329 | 310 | 316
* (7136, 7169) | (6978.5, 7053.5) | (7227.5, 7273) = 0.089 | 328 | 312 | 319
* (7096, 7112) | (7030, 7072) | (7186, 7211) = 0.037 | 324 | 295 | 313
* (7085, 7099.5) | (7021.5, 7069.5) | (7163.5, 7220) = 0.048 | 325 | 297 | 316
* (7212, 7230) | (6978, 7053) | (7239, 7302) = 0.039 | 329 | 312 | 315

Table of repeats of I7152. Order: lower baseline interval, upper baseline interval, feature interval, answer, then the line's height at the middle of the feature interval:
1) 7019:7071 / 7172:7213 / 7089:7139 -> 0.05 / 311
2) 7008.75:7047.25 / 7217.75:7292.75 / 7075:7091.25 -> 0.05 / 325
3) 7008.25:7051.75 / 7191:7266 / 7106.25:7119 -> 0.07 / 320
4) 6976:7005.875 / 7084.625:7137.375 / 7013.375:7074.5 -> -0.03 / 315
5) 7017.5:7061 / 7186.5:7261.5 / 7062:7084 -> 0.04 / 324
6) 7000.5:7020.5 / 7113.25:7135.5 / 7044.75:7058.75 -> -0.04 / 313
